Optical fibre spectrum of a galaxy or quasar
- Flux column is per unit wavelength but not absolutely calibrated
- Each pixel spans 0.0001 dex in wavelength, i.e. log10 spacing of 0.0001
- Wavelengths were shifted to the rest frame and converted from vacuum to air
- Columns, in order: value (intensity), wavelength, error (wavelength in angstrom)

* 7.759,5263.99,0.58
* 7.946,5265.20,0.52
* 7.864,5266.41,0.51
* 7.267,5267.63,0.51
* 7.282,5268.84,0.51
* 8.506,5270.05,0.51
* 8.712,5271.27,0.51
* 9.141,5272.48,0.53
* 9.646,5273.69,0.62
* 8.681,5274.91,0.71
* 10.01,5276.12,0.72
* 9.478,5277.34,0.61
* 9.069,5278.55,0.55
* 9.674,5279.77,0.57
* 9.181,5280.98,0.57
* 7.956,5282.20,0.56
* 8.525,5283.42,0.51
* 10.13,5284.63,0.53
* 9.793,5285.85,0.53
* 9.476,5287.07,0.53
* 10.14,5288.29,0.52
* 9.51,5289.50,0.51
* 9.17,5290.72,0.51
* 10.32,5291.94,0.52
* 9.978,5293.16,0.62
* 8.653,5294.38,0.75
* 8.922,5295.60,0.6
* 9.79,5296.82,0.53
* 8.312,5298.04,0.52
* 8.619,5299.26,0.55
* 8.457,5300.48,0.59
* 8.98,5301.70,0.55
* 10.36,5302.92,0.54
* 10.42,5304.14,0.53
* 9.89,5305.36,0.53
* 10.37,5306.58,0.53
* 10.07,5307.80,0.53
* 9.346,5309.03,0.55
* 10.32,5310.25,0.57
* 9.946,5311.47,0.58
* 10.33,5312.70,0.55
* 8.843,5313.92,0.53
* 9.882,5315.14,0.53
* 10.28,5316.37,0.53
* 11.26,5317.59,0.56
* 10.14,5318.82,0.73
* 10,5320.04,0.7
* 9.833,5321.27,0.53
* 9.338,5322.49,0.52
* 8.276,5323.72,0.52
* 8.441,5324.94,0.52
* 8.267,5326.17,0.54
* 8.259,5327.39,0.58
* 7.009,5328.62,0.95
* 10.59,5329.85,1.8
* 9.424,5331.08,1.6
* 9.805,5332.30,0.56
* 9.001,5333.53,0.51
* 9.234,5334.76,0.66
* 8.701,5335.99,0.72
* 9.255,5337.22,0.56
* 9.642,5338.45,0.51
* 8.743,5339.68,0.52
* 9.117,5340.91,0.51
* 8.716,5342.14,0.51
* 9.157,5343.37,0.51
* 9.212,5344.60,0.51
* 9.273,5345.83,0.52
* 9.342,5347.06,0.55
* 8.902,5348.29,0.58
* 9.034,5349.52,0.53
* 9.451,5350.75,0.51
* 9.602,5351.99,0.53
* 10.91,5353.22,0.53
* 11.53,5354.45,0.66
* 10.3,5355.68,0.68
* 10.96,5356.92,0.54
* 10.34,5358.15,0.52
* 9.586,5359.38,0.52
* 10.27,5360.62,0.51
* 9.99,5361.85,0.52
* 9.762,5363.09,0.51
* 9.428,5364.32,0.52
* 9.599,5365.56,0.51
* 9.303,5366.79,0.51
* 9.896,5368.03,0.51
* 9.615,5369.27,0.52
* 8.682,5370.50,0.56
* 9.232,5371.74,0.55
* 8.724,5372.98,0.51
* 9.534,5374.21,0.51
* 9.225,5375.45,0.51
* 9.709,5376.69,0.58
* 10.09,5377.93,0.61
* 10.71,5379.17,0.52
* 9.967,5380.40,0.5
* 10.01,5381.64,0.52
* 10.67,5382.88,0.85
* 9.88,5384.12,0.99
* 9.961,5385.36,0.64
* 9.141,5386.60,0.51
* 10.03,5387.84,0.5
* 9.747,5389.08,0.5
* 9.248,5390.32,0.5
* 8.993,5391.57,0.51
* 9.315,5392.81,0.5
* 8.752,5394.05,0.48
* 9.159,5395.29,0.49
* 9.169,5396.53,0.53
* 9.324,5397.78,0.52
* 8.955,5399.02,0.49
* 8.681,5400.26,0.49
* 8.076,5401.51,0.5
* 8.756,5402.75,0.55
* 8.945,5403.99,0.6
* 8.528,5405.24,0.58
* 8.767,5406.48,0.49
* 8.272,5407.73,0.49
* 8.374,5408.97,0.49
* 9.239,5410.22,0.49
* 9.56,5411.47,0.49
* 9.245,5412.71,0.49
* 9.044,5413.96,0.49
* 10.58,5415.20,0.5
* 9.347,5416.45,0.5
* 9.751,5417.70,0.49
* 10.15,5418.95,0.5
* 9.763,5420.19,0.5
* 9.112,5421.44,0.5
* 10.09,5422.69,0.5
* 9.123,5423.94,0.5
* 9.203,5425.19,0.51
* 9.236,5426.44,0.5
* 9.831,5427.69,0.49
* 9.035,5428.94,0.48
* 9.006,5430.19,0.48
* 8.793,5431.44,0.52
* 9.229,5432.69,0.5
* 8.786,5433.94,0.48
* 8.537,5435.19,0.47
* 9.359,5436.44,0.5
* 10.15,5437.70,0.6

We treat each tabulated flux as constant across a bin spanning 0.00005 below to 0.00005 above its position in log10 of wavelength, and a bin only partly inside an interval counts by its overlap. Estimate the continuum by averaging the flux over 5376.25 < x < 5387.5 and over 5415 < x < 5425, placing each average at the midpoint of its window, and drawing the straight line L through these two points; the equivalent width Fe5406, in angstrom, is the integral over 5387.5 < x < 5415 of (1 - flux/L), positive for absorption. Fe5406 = 2.3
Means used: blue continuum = 10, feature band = 9.02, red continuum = 9.67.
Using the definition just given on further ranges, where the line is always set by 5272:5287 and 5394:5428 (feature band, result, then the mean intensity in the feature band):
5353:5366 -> -1.43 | 10.2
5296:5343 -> -0.75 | 9.4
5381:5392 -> -0.66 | 9.75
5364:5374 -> -0.11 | 9.32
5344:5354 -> -0.30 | 9.5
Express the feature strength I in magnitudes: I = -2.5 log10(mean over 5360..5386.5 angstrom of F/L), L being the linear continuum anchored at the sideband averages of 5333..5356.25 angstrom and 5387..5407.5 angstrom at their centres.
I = -0.06 mag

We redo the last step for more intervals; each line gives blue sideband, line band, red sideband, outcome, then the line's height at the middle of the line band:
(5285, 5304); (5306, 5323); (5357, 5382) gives -0.058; 9.48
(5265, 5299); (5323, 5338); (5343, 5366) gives 0.084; 9.57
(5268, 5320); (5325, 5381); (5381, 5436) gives -0.014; 9.36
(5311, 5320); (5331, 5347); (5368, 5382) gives 0.082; 9.9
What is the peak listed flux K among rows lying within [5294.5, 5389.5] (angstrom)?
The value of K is 11.53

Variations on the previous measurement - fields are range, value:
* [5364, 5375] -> 9.896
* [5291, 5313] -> 10.42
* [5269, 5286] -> 10.13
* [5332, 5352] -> 9.805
